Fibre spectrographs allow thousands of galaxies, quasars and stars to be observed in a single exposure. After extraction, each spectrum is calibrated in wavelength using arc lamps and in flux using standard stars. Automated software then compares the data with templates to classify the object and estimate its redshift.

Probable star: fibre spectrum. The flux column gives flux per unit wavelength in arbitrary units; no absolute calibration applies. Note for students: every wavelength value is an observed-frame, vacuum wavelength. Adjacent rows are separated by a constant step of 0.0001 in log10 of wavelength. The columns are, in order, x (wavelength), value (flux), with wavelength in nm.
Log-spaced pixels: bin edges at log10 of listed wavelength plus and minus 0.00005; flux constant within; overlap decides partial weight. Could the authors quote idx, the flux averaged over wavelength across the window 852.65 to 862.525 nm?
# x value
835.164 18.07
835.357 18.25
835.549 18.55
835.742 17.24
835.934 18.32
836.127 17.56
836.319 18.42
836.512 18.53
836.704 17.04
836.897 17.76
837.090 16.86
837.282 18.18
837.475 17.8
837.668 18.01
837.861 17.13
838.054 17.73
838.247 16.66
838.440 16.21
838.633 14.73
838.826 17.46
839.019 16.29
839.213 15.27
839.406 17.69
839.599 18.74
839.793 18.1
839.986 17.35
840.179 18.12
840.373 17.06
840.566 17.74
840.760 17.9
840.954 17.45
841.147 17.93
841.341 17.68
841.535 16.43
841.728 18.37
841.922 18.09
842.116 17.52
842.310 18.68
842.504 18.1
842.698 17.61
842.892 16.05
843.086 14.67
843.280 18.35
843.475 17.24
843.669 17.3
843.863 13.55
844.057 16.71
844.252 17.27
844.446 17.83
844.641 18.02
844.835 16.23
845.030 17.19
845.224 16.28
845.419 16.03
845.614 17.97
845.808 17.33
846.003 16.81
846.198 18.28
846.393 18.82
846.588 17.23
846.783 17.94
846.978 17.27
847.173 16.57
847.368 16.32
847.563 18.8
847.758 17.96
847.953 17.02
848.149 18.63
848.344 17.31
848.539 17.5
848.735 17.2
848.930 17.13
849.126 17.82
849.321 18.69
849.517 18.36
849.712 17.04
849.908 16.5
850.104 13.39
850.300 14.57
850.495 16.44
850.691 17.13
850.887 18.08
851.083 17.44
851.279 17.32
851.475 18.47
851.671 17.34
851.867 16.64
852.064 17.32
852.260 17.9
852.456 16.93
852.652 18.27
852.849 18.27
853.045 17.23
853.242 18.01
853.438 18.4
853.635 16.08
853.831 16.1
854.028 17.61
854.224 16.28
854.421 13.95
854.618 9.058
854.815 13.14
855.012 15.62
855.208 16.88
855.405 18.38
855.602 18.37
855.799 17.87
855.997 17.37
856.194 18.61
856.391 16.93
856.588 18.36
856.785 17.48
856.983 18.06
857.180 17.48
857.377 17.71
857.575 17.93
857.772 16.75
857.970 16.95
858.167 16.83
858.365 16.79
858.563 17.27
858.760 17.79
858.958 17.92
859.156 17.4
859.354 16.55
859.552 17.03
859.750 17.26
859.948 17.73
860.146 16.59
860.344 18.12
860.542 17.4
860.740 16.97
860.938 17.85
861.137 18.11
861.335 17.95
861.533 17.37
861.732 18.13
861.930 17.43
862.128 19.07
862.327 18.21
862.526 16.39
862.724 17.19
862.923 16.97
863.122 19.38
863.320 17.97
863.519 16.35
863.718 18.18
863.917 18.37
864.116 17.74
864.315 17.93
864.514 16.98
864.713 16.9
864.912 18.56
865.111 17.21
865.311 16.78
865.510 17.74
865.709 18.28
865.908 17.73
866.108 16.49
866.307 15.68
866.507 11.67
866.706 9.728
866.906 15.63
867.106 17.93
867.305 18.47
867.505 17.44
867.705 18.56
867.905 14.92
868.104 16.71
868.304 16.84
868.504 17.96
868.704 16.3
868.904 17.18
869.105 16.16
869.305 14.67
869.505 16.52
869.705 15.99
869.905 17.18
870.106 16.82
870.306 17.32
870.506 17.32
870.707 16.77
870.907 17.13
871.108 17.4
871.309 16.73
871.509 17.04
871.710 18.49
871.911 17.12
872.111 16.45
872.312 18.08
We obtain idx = 17.2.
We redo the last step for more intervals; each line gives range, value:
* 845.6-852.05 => 17.3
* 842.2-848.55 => 17.2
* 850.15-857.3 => 16.9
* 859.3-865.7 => 17.6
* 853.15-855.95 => 16.1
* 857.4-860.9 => 17.3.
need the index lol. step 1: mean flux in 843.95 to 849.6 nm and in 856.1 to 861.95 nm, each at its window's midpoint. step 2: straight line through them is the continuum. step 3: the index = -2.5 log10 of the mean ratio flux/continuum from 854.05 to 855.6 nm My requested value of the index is 0.16 mag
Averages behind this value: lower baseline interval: 17.5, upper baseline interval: 17.5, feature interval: 15.1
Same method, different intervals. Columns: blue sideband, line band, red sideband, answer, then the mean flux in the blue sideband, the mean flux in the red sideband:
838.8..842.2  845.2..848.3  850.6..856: -0.019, 17.5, 16.8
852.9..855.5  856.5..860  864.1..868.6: -0.078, 15.9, 16.7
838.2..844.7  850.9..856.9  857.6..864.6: 0.029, 17.2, 17.5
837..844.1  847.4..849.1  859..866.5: -0.022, 17.2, 17.4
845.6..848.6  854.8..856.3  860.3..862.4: 0.032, 17.6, 17.9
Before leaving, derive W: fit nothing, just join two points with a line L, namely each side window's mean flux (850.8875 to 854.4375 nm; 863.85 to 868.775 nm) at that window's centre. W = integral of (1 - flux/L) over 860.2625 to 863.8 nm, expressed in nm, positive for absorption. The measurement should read -0.17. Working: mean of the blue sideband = 17.3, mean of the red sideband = 16.7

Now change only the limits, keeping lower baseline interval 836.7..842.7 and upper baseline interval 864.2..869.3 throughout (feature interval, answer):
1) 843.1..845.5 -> 0.07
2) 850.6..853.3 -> -0.09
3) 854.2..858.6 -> 0.06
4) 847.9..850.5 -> 0.02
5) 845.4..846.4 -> -0.02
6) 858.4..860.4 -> -0.06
